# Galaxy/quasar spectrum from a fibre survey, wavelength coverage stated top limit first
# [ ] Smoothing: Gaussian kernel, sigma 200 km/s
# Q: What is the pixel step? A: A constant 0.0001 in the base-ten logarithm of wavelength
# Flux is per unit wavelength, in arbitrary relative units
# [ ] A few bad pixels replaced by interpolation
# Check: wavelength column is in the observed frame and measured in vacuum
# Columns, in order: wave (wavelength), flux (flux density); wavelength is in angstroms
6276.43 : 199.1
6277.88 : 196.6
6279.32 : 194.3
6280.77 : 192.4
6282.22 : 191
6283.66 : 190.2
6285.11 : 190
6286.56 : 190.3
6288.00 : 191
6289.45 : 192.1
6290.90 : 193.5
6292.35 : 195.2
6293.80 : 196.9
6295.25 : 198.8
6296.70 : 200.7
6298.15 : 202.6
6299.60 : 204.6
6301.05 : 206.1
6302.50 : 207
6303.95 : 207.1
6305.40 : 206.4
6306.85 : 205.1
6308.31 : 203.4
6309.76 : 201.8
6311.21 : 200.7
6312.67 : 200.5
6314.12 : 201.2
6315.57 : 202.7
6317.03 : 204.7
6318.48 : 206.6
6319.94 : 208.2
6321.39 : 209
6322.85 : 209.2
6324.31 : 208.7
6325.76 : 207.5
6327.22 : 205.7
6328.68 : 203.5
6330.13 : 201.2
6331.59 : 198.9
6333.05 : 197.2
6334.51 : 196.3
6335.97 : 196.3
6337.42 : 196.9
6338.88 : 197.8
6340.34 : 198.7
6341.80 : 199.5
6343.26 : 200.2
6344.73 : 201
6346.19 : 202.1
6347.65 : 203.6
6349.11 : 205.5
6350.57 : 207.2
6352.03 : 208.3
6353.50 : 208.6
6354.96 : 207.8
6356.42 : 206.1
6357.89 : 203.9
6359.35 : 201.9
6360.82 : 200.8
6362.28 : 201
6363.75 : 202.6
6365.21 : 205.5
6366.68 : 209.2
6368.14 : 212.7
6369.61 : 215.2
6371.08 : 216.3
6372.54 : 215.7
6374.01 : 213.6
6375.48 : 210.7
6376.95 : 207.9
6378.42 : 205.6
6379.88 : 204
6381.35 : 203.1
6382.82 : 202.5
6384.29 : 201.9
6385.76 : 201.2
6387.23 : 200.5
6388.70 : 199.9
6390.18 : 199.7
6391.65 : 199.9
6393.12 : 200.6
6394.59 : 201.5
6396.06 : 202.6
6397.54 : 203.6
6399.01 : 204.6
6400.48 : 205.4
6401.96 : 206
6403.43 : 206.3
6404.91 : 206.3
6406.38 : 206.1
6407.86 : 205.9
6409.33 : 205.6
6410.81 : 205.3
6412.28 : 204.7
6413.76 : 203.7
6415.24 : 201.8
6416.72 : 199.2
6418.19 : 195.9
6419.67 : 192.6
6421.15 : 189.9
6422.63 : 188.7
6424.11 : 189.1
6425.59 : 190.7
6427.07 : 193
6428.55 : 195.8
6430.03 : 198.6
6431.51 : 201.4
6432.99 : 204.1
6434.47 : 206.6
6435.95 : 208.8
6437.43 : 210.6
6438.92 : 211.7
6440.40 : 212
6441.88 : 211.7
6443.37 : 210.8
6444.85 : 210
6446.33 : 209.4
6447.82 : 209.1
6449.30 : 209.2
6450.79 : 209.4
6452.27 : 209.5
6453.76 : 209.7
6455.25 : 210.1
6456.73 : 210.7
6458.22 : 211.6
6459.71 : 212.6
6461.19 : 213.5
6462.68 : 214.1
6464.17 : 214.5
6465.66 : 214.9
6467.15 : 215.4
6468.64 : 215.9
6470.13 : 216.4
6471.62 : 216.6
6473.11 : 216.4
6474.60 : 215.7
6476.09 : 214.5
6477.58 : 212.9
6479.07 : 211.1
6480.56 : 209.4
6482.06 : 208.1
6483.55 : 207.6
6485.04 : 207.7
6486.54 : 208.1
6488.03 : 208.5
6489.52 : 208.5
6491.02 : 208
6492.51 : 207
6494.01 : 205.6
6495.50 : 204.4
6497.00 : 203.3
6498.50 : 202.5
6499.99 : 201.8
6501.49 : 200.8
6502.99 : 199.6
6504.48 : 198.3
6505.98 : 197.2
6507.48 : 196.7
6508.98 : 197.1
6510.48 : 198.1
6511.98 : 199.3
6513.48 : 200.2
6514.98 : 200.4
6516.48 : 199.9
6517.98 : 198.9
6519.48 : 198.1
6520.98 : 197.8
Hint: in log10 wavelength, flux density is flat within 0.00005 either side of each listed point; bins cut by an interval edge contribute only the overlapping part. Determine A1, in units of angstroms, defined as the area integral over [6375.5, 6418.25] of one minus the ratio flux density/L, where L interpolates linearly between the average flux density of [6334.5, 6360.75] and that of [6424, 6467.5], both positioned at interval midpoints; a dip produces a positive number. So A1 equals 0.4 angstroms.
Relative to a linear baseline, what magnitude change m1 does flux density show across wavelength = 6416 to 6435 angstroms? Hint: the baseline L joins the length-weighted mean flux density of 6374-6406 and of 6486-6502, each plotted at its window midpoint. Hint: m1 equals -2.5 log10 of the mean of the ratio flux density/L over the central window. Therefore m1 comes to 0.05 mag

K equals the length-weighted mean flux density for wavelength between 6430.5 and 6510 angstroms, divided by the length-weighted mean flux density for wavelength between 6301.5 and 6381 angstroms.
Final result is 1.02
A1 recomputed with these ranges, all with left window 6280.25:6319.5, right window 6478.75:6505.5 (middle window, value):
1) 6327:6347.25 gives 0.10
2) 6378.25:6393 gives 0.03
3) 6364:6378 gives -0.68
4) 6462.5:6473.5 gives -0.59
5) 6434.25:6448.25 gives -0.44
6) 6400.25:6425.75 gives 0.33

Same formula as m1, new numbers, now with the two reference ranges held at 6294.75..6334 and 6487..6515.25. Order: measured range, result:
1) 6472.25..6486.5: -0.05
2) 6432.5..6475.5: -0.05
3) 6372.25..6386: -0.02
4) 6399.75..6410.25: -0.01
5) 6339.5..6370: -0.01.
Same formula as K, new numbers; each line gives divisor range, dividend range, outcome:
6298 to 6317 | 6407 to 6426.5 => 0.97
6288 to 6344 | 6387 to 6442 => 1.00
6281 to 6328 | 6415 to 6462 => 1.02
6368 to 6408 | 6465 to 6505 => 1.02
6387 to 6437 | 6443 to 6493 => 1.05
